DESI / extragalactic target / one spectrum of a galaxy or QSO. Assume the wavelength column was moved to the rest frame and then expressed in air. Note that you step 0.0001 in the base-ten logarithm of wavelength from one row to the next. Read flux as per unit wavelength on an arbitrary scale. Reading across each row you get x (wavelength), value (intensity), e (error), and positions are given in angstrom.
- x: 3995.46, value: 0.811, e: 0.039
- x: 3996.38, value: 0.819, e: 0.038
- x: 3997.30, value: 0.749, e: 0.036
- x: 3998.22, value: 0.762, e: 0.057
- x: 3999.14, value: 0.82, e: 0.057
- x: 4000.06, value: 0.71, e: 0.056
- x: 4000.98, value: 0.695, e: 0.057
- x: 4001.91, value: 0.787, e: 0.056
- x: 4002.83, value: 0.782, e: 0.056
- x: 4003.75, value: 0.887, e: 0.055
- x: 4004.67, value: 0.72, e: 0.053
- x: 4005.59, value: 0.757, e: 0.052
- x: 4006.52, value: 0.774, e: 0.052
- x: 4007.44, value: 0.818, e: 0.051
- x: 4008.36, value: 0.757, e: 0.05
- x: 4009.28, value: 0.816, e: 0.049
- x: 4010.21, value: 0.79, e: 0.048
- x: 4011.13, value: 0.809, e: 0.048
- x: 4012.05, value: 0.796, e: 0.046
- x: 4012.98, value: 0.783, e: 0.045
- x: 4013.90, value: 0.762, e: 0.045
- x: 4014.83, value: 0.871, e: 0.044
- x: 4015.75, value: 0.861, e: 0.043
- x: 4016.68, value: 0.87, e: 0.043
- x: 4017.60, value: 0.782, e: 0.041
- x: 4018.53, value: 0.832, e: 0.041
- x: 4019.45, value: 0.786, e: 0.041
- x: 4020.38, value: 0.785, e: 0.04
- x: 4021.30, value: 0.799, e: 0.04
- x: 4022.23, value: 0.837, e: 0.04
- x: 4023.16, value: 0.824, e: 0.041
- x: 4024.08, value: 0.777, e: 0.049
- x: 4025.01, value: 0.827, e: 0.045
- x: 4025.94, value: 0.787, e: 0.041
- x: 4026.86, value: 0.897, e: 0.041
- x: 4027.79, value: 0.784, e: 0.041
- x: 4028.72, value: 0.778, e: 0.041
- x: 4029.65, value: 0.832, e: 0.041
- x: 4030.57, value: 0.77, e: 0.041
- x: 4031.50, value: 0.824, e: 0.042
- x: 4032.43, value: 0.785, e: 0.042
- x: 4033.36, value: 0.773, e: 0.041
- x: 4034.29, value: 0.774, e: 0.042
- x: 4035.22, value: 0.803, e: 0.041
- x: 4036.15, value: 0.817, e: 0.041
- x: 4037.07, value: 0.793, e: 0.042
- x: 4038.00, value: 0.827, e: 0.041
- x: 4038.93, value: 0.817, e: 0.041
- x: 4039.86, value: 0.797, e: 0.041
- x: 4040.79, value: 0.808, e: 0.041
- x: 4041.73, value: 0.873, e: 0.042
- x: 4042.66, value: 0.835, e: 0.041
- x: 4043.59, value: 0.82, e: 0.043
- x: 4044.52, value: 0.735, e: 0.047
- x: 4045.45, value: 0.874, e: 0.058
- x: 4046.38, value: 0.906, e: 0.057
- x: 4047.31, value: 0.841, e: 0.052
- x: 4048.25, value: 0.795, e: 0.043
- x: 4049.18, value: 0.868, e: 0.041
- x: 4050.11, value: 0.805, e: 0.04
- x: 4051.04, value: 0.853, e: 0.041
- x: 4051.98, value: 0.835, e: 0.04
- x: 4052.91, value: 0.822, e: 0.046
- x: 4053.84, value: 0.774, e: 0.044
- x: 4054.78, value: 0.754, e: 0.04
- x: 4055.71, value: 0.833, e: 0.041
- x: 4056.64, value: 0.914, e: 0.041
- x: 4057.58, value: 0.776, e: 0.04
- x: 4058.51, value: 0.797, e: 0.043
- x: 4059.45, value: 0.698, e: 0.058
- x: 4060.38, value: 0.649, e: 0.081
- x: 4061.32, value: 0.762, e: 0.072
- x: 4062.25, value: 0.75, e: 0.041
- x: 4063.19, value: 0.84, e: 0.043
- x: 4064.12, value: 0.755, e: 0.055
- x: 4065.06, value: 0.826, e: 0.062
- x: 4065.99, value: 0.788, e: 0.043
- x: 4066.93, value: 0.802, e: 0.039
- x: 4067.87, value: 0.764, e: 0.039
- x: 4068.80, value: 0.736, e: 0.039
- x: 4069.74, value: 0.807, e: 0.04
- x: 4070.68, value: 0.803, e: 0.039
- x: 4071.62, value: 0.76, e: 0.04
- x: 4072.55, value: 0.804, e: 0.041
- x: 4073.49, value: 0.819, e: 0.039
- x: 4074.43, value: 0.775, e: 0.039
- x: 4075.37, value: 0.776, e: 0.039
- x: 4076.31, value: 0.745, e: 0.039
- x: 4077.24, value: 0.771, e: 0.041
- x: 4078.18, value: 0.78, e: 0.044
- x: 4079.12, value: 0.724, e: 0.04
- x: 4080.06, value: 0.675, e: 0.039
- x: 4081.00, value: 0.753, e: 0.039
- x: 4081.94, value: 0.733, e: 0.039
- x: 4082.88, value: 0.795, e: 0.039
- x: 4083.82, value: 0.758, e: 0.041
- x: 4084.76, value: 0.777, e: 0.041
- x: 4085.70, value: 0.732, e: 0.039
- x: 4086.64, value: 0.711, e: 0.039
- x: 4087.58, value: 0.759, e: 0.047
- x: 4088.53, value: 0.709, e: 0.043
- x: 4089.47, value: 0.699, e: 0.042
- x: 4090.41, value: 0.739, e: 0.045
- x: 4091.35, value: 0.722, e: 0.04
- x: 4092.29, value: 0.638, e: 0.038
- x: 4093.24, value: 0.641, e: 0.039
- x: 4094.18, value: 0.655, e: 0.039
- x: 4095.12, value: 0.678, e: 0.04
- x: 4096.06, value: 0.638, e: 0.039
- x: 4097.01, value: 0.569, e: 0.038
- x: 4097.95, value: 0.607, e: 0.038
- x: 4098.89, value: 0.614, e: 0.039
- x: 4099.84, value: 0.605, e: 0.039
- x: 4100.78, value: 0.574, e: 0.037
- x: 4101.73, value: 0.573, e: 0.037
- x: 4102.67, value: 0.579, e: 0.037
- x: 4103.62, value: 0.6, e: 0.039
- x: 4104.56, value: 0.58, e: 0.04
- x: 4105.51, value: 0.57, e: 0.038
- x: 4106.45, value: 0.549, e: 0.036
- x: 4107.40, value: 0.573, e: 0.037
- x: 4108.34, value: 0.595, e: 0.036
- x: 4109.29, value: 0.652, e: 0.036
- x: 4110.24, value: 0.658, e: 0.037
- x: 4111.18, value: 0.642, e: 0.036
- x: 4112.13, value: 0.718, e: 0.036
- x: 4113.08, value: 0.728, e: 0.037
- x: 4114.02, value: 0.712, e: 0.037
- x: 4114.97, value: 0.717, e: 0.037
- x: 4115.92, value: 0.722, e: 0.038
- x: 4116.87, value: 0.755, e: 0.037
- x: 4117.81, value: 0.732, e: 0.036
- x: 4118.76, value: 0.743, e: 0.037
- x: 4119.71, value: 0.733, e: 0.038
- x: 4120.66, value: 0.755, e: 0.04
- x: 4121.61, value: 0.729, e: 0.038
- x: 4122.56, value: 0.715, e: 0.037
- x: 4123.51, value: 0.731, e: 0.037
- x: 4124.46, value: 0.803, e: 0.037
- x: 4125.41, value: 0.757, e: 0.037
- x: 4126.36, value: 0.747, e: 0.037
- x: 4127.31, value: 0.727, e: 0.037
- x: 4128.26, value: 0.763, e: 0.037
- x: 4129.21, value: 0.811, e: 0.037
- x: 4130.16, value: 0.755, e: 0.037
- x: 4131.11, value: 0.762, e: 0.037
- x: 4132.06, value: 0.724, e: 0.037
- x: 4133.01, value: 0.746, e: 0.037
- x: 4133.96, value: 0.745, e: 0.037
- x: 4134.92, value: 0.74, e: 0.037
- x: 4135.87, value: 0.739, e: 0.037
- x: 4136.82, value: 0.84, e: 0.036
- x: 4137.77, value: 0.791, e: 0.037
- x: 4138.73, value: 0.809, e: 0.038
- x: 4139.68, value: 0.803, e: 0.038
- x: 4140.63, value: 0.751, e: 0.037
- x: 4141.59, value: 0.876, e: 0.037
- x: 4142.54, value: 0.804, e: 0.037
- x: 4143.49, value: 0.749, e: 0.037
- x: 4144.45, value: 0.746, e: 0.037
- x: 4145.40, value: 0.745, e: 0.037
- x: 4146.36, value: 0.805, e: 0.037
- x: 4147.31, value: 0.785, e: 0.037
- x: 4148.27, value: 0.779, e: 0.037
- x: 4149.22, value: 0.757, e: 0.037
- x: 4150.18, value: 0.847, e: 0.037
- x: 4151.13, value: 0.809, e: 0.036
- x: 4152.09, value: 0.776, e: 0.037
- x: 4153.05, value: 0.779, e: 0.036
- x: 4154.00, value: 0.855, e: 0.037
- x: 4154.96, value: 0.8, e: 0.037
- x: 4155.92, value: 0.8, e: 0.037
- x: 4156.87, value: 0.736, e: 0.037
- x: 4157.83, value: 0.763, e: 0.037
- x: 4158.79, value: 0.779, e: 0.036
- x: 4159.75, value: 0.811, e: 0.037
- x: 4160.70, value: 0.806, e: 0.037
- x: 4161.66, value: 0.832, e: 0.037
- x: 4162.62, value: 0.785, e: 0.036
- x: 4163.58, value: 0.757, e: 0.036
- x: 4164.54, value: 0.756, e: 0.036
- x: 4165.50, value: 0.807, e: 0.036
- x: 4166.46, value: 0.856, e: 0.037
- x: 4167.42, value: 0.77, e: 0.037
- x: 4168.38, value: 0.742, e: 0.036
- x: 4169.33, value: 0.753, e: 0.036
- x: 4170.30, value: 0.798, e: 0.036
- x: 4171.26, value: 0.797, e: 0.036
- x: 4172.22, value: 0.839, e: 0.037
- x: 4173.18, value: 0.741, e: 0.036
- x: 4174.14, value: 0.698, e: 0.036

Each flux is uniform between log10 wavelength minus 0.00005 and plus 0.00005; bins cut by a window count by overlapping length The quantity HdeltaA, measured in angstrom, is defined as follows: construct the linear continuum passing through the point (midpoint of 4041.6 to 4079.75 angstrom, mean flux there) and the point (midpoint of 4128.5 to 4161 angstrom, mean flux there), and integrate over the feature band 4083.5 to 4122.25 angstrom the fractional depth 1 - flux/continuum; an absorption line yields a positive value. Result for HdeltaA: 5.9 angstrom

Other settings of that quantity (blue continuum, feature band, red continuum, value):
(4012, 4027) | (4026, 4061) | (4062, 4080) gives -0.5 angstrom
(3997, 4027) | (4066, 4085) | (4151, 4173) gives 0.6 angstrom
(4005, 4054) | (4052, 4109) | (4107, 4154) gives 4.7 angstrom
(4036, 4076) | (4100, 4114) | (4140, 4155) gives 3.2 angstrom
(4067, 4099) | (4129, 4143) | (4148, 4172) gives -0.1 angstrom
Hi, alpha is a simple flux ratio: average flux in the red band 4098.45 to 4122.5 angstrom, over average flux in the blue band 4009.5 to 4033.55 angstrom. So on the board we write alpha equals 0.81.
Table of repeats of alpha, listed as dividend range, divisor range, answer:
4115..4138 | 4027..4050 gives 0.92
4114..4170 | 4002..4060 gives 0.95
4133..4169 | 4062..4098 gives 1.06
